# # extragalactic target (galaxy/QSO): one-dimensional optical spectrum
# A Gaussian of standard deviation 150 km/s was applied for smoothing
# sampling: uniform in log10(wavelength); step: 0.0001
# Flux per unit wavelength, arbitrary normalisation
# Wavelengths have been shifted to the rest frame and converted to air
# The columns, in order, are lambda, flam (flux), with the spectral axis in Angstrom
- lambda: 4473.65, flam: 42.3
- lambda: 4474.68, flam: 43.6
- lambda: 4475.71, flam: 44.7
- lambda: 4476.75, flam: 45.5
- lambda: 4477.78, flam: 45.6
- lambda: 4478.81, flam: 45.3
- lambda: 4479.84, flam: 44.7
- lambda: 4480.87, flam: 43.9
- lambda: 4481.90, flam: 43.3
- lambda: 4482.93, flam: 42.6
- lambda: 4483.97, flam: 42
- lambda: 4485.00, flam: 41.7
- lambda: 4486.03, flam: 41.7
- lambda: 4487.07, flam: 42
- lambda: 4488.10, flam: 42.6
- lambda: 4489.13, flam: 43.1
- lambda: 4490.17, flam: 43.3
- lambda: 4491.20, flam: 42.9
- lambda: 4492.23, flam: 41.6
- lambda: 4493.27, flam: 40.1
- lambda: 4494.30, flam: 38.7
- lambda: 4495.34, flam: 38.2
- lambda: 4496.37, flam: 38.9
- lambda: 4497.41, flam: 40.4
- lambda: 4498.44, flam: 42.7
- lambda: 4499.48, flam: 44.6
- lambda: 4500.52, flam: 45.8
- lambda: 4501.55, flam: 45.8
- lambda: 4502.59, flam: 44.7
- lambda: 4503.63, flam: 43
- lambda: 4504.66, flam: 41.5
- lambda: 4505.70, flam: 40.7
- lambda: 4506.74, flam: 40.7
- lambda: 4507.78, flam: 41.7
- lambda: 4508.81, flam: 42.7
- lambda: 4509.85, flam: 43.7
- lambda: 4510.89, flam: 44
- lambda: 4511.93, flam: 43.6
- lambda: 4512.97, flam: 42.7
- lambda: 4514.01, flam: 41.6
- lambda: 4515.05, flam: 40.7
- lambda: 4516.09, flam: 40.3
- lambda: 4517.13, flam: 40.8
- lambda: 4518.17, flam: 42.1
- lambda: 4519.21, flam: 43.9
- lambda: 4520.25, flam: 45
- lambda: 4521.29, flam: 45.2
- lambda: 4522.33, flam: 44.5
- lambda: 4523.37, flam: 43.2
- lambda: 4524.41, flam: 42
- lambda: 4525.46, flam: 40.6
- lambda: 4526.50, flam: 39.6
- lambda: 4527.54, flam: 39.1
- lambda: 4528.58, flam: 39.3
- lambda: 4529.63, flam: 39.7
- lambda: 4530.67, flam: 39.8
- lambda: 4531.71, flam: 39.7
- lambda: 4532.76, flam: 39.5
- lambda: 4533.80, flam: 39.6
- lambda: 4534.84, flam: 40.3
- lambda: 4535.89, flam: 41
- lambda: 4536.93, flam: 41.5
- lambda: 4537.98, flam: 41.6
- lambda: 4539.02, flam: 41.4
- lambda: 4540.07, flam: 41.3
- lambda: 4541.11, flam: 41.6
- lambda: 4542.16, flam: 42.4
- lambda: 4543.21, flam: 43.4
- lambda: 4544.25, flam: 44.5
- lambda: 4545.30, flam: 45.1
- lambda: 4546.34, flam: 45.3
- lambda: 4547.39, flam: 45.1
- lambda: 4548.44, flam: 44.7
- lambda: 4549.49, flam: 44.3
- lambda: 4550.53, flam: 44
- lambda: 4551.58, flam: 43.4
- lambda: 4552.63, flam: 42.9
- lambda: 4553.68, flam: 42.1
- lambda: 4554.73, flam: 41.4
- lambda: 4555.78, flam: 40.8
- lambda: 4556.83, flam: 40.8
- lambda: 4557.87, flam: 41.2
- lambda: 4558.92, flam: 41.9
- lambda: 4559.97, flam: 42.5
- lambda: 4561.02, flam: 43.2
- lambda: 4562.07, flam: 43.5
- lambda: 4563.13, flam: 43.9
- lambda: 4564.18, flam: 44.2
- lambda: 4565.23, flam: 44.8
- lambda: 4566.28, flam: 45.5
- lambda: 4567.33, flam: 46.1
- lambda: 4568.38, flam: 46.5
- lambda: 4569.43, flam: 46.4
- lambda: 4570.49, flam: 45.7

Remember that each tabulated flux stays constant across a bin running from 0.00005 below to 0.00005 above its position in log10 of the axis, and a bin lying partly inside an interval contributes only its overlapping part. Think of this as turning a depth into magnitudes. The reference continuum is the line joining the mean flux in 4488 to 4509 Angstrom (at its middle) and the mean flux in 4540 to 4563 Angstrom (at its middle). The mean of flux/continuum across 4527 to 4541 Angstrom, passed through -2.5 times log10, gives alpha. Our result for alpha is 0.06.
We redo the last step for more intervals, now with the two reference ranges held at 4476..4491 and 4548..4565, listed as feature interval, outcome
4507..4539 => 0.037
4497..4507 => 0.004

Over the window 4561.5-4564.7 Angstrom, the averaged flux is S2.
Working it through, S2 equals 43.7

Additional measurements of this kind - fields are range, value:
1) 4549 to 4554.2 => 43.4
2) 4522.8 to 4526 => 41.9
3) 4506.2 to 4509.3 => 41.7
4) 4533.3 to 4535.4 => 39.9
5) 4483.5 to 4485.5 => 41.9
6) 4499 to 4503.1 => 45.2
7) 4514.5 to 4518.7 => 41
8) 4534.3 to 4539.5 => 41.2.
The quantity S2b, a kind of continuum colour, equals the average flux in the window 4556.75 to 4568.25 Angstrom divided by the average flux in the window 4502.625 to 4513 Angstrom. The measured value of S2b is 1.0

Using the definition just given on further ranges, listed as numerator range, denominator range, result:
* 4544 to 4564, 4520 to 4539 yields 1.05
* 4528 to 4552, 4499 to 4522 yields 0.98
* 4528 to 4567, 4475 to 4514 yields 0.99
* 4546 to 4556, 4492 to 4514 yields 1.03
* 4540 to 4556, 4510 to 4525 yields 1.01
